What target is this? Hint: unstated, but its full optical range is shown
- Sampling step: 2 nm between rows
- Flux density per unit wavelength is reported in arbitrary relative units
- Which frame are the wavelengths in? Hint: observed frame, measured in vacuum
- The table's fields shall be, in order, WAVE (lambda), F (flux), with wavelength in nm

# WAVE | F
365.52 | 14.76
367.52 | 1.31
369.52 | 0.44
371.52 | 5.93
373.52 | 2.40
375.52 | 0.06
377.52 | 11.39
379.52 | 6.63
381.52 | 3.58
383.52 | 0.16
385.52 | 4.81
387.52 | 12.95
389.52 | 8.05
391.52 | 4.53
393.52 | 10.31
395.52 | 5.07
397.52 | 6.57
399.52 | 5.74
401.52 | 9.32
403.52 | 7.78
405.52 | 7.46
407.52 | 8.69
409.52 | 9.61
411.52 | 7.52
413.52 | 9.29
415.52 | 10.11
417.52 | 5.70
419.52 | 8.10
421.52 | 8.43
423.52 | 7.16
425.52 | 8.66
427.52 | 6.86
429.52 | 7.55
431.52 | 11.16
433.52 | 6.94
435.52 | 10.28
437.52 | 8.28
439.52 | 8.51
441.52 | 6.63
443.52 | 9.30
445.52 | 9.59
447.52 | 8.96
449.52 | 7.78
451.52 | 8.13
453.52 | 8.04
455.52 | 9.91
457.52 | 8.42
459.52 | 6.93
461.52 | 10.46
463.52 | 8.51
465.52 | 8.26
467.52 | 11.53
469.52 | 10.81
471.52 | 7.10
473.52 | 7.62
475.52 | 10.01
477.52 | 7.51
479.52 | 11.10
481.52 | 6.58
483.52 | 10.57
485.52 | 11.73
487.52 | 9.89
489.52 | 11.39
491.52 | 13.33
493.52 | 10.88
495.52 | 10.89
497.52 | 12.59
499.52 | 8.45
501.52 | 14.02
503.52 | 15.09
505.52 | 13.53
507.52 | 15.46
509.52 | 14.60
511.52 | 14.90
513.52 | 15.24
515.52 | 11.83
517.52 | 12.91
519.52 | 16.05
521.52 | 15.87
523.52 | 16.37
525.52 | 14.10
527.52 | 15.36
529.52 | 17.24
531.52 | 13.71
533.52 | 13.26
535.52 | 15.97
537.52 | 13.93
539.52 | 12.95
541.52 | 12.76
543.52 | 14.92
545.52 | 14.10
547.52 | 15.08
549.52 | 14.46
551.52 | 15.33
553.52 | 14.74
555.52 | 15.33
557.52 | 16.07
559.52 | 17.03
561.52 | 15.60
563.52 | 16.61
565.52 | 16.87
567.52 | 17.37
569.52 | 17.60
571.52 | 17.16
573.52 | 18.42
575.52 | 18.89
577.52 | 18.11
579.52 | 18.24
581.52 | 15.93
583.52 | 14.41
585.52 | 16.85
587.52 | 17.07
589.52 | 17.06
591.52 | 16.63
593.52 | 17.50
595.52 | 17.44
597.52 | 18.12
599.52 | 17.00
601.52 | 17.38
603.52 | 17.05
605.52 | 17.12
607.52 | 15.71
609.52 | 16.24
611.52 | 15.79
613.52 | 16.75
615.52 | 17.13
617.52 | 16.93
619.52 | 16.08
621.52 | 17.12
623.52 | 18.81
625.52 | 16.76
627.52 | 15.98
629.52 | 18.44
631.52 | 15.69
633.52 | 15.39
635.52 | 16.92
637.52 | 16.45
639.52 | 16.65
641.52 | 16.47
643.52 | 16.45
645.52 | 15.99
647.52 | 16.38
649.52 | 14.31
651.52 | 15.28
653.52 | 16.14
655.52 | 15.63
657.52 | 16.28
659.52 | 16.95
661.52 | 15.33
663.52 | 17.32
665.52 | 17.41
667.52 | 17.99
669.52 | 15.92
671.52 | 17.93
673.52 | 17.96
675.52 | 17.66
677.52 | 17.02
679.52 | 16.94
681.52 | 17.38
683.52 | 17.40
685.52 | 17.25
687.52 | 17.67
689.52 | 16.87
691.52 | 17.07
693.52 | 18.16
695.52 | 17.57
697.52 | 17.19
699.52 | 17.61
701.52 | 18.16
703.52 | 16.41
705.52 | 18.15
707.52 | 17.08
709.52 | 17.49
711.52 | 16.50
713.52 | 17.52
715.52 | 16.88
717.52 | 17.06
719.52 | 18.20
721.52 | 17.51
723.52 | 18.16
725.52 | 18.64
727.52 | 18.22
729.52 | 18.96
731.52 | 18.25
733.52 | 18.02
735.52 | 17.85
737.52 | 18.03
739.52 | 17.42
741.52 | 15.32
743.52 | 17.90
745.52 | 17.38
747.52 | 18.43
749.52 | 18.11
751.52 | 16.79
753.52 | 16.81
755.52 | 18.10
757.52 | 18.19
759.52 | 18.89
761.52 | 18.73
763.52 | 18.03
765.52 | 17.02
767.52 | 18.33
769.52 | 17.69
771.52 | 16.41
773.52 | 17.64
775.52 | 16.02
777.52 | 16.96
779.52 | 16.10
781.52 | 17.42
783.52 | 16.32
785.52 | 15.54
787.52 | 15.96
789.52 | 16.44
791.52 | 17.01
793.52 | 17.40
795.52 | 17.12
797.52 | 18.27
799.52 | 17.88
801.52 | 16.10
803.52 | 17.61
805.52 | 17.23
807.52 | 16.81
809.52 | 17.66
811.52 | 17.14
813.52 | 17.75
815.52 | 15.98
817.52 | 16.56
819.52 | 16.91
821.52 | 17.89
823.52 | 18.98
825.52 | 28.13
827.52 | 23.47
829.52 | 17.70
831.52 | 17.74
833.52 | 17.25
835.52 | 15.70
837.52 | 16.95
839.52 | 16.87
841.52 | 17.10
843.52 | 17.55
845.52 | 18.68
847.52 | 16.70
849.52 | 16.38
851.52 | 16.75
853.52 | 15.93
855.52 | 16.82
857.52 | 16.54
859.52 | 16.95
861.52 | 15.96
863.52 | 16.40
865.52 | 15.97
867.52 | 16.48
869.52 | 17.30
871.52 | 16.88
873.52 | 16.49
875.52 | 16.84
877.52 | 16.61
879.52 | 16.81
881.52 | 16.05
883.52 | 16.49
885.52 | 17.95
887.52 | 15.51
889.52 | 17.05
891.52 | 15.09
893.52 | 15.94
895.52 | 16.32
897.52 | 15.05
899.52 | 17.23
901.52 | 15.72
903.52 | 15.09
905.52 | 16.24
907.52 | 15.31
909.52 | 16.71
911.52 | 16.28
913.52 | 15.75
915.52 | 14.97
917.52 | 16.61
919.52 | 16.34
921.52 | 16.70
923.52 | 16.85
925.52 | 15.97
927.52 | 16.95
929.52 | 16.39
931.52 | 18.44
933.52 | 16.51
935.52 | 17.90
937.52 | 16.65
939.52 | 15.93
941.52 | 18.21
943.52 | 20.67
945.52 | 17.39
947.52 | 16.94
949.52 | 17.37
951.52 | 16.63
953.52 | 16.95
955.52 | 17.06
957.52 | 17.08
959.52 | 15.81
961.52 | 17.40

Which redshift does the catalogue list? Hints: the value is 0.26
